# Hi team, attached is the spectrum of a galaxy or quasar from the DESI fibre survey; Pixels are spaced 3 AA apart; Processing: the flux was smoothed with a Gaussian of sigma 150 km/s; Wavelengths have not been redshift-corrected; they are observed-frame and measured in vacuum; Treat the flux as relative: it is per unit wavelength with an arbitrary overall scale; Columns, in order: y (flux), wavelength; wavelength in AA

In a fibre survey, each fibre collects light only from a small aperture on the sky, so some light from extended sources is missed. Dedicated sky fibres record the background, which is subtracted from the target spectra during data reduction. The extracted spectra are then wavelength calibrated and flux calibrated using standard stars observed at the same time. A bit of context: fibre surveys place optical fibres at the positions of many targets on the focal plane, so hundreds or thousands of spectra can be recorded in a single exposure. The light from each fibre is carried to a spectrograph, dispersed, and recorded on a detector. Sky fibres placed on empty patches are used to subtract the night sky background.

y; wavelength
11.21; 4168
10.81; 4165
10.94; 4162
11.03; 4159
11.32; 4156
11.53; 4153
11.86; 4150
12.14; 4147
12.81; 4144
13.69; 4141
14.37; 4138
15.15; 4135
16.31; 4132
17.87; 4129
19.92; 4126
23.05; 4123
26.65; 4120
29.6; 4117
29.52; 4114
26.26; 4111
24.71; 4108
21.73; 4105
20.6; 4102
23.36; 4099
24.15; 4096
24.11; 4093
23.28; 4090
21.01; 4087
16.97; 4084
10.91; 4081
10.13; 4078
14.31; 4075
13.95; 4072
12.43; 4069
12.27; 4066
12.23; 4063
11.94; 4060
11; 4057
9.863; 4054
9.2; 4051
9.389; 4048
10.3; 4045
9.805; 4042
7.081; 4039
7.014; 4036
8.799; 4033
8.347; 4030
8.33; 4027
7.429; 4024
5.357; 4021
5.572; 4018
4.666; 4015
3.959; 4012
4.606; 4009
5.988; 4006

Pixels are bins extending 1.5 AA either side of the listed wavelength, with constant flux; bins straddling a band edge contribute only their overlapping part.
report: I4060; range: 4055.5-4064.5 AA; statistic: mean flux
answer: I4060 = 11.7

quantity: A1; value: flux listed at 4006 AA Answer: 5.988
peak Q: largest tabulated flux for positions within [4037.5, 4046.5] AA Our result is 10.3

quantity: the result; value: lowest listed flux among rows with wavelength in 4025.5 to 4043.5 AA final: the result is 7.014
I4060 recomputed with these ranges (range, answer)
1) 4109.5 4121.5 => 28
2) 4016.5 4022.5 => 5.46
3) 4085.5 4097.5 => 23.1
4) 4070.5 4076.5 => 14.1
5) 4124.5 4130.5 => 18.9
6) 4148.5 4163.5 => 11.3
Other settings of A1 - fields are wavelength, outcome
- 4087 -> 21.01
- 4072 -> 13.95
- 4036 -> 7.014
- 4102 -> 20.6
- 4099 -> 23.36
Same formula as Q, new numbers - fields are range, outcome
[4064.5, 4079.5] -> 14.31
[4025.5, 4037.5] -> 8.799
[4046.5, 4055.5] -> 9.863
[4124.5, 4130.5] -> 19.92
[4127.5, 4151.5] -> 17.87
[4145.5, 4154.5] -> 12.14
